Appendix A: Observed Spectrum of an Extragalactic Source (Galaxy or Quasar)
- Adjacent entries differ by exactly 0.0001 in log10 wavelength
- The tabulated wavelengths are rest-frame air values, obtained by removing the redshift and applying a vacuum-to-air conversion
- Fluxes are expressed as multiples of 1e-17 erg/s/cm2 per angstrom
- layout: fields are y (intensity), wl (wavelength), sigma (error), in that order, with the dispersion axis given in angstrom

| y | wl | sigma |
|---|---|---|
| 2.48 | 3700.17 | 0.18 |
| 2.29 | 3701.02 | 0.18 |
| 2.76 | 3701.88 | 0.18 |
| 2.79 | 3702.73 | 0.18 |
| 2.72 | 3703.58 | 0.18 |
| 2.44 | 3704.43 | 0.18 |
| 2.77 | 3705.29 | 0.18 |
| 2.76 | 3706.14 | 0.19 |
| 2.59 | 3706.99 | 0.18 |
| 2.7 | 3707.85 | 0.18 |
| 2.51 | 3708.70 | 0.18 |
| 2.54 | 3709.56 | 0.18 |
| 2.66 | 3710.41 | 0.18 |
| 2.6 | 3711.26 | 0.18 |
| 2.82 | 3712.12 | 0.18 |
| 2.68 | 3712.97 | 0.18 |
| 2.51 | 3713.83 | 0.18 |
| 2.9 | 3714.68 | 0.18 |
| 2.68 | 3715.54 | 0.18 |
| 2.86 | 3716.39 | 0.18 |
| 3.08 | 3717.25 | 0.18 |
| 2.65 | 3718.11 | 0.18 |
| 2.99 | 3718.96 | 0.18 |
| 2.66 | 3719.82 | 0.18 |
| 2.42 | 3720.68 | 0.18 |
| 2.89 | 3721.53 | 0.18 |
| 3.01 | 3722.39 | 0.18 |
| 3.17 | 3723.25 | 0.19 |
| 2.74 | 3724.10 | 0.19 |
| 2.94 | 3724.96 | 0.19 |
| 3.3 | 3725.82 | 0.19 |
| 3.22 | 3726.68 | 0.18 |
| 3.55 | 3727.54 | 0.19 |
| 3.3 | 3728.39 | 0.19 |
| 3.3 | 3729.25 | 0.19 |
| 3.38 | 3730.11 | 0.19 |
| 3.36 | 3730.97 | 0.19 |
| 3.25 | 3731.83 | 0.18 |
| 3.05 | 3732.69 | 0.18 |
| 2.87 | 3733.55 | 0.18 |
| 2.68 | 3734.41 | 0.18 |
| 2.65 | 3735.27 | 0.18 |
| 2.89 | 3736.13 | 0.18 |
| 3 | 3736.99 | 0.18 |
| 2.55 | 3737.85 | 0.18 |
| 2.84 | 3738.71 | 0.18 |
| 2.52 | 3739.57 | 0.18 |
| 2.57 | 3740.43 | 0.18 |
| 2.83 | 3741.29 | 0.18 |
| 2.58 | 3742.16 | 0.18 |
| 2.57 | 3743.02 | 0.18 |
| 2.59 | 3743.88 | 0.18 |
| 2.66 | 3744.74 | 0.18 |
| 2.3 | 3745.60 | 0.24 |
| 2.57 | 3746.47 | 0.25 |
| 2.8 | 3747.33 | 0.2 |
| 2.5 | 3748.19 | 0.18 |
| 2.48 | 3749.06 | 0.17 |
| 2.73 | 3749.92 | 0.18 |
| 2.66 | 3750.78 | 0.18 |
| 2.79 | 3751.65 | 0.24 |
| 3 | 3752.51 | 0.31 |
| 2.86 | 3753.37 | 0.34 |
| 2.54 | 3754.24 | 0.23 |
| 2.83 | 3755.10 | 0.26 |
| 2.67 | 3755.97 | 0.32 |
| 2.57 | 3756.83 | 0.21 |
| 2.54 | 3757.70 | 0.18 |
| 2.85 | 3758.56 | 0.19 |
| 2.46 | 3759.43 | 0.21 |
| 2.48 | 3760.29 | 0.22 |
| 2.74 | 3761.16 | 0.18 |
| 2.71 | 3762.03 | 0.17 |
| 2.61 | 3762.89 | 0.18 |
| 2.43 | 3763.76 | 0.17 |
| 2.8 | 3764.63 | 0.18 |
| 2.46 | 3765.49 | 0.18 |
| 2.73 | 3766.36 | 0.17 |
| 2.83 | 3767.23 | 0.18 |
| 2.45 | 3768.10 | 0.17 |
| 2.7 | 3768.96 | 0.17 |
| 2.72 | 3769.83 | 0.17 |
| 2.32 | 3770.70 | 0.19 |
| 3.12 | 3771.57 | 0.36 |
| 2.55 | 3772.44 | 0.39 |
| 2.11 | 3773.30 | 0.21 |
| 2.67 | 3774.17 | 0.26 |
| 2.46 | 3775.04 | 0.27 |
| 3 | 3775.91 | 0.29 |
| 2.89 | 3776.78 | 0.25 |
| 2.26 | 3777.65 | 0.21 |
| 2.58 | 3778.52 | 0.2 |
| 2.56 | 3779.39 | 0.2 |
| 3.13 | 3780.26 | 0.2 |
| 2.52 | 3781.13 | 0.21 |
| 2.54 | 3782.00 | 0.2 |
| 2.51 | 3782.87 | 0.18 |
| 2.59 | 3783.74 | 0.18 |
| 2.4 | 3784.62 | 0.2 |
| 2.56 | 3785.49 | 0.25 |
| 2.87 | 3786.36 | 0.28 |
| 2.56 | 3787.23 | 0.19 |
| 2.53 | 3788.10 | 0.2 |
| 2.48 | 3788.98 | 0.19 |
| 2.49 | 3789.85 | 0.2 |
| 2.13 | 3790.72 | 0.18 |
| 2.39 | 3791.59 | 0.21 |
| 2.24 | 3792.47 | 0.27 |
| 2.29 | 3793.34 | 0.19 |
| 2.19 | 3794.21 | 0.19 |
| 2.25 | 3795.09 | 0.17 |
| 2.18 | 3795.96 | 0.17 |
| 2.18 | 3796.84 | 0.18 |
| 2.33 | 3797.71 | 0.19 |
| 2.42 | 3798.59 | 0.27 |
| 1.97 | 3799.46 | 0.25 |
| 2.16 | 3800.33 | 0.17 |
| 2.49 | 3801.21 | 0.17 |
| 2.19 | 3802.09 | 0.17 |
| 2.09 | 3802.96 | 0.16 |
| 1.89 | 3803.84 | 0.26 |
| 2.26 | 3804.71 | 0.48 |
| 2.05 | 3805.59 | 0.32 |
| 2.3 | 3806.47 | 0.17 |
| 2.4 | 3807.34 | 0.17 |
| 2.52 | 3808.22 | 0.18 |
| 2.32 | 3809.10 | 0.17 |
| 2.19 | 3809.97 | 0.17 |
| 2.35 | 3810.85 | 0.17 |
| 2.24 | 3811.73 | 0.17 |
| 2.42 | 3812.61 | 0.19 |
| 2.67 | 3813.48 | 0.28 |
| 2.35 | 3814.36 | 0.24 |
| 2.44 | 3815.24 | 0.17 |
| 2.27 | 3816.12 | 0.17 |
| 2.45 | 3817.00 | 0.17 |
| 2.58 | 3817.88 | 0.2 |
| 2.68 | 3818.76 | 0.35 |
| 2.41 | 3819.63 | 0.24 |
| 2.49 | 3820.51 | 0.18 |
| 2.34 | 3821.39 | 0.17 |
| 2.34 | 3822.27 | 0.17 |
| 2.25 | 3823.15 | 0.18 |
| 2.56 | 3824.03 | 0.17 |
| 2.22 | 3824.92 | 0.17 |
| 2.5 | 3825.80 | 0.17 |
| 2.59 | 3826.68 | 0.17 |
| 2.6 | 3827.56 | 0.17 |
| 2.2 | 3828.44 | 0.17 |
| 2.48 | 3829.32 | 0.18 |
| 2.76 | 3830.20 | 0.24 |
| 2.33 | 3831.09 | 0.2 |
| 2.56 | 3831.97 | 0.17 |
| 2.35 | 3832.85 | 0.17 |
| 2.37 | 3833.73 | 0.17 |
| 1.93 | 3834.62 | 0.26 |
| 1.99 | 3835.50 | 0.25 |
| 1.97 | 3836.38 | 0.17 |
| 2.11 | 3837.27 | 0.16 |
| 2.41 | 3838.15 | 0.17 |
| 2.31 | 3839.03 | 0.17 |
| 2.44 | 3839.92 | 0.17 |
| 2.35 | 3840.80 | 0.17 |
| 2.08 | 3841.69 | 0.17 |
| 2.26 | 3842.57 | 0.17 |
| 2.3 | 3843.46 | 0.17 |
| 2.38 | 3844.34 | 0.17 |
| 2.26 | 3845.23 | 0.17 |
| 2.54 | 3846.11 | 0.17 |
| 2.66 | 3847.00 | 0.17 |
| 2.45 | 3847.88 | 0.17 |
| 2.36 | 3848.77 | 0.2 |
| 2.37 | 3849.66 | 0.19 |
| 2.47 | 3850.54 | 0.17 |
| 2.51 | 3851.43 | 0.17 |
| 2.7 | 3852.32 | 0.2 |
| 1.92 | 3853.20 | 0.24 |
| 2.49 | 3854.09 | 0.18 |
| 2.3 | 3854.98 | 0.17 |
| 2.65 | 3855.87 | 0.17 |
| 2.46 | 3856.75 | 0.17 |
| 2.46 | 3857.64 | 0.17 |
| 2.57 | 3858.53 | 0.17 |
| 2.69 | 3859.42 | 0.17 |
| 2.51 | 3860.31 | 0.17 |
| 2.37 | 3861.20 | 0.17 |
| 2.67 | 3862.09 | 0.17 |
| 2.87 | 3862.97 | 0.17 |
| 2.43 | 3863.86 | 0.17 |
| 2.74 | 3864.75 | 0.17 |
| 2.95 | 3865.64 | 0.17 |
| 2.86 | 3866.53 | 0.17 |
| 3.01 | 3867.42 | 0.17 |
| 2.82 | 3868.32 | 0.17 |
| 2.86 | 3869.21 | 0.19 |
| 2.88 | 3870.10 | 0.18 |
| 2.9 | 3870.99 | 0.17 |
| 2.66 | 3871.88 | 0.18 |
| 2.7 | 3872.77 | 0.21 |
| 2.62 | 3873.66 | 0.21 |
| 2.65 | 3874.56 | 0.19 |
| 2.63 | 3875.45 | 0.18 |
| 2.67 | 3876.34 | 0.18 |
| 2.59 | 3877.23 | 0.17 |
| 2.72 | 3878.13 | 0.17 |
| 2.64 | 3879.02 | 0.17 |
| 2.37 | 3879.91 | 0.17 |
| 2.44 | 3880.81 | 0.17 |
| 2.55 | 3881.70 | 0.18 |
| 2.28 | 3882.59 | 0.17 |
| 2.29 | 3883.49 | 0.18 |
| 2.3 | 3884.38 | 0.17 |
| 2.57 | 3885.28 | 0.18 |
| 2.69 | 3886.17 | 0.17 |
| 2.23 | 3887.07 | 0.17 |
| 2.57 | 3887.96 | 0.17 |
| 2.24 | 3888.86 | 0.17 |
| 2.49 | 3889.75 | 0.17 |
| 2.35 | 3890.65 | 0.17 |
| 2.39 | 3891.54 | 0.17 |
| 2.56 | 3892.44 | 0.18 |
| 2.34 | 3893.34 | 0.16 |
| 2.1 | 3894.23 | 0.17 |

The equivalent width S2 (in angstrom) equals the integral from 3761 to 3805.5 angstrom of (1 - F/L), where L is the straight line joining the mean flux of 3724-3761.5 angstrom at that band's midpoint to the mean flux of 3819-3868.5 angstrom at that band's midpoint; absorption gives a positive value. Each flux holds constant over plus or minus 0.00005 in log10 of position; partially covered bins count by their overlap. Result 3.2 angstrom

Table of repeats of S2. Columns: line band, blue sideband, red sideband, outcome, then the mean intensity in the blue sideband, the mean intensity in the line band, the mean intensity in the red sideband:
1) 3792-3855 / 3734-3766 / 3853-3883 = 7.11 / 2.66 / 2.34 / 2.62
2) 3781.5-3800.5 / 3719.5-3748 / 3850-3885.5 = 2.60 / 2.88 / 2.38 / 2.59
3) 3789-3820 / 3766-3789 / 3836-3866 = 2.94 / 2.62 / 2.31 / 2.44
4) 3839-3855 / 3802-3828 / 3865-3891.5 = 0.68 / 2.37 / 2.38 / 2.6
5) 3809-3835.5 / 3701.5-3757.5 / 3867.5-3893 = 2.50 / 2.79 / 2.4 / 2.56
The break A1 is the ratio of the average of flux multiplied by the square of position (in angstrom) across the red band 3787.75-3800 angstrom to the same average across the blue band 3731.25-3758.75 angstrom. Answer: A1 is 0.9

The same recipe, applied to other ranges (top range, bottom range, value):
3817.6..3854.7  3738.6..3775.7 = 0.94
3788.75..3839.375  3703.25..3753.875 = 0.87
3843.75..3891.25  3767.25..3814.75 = 1.09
